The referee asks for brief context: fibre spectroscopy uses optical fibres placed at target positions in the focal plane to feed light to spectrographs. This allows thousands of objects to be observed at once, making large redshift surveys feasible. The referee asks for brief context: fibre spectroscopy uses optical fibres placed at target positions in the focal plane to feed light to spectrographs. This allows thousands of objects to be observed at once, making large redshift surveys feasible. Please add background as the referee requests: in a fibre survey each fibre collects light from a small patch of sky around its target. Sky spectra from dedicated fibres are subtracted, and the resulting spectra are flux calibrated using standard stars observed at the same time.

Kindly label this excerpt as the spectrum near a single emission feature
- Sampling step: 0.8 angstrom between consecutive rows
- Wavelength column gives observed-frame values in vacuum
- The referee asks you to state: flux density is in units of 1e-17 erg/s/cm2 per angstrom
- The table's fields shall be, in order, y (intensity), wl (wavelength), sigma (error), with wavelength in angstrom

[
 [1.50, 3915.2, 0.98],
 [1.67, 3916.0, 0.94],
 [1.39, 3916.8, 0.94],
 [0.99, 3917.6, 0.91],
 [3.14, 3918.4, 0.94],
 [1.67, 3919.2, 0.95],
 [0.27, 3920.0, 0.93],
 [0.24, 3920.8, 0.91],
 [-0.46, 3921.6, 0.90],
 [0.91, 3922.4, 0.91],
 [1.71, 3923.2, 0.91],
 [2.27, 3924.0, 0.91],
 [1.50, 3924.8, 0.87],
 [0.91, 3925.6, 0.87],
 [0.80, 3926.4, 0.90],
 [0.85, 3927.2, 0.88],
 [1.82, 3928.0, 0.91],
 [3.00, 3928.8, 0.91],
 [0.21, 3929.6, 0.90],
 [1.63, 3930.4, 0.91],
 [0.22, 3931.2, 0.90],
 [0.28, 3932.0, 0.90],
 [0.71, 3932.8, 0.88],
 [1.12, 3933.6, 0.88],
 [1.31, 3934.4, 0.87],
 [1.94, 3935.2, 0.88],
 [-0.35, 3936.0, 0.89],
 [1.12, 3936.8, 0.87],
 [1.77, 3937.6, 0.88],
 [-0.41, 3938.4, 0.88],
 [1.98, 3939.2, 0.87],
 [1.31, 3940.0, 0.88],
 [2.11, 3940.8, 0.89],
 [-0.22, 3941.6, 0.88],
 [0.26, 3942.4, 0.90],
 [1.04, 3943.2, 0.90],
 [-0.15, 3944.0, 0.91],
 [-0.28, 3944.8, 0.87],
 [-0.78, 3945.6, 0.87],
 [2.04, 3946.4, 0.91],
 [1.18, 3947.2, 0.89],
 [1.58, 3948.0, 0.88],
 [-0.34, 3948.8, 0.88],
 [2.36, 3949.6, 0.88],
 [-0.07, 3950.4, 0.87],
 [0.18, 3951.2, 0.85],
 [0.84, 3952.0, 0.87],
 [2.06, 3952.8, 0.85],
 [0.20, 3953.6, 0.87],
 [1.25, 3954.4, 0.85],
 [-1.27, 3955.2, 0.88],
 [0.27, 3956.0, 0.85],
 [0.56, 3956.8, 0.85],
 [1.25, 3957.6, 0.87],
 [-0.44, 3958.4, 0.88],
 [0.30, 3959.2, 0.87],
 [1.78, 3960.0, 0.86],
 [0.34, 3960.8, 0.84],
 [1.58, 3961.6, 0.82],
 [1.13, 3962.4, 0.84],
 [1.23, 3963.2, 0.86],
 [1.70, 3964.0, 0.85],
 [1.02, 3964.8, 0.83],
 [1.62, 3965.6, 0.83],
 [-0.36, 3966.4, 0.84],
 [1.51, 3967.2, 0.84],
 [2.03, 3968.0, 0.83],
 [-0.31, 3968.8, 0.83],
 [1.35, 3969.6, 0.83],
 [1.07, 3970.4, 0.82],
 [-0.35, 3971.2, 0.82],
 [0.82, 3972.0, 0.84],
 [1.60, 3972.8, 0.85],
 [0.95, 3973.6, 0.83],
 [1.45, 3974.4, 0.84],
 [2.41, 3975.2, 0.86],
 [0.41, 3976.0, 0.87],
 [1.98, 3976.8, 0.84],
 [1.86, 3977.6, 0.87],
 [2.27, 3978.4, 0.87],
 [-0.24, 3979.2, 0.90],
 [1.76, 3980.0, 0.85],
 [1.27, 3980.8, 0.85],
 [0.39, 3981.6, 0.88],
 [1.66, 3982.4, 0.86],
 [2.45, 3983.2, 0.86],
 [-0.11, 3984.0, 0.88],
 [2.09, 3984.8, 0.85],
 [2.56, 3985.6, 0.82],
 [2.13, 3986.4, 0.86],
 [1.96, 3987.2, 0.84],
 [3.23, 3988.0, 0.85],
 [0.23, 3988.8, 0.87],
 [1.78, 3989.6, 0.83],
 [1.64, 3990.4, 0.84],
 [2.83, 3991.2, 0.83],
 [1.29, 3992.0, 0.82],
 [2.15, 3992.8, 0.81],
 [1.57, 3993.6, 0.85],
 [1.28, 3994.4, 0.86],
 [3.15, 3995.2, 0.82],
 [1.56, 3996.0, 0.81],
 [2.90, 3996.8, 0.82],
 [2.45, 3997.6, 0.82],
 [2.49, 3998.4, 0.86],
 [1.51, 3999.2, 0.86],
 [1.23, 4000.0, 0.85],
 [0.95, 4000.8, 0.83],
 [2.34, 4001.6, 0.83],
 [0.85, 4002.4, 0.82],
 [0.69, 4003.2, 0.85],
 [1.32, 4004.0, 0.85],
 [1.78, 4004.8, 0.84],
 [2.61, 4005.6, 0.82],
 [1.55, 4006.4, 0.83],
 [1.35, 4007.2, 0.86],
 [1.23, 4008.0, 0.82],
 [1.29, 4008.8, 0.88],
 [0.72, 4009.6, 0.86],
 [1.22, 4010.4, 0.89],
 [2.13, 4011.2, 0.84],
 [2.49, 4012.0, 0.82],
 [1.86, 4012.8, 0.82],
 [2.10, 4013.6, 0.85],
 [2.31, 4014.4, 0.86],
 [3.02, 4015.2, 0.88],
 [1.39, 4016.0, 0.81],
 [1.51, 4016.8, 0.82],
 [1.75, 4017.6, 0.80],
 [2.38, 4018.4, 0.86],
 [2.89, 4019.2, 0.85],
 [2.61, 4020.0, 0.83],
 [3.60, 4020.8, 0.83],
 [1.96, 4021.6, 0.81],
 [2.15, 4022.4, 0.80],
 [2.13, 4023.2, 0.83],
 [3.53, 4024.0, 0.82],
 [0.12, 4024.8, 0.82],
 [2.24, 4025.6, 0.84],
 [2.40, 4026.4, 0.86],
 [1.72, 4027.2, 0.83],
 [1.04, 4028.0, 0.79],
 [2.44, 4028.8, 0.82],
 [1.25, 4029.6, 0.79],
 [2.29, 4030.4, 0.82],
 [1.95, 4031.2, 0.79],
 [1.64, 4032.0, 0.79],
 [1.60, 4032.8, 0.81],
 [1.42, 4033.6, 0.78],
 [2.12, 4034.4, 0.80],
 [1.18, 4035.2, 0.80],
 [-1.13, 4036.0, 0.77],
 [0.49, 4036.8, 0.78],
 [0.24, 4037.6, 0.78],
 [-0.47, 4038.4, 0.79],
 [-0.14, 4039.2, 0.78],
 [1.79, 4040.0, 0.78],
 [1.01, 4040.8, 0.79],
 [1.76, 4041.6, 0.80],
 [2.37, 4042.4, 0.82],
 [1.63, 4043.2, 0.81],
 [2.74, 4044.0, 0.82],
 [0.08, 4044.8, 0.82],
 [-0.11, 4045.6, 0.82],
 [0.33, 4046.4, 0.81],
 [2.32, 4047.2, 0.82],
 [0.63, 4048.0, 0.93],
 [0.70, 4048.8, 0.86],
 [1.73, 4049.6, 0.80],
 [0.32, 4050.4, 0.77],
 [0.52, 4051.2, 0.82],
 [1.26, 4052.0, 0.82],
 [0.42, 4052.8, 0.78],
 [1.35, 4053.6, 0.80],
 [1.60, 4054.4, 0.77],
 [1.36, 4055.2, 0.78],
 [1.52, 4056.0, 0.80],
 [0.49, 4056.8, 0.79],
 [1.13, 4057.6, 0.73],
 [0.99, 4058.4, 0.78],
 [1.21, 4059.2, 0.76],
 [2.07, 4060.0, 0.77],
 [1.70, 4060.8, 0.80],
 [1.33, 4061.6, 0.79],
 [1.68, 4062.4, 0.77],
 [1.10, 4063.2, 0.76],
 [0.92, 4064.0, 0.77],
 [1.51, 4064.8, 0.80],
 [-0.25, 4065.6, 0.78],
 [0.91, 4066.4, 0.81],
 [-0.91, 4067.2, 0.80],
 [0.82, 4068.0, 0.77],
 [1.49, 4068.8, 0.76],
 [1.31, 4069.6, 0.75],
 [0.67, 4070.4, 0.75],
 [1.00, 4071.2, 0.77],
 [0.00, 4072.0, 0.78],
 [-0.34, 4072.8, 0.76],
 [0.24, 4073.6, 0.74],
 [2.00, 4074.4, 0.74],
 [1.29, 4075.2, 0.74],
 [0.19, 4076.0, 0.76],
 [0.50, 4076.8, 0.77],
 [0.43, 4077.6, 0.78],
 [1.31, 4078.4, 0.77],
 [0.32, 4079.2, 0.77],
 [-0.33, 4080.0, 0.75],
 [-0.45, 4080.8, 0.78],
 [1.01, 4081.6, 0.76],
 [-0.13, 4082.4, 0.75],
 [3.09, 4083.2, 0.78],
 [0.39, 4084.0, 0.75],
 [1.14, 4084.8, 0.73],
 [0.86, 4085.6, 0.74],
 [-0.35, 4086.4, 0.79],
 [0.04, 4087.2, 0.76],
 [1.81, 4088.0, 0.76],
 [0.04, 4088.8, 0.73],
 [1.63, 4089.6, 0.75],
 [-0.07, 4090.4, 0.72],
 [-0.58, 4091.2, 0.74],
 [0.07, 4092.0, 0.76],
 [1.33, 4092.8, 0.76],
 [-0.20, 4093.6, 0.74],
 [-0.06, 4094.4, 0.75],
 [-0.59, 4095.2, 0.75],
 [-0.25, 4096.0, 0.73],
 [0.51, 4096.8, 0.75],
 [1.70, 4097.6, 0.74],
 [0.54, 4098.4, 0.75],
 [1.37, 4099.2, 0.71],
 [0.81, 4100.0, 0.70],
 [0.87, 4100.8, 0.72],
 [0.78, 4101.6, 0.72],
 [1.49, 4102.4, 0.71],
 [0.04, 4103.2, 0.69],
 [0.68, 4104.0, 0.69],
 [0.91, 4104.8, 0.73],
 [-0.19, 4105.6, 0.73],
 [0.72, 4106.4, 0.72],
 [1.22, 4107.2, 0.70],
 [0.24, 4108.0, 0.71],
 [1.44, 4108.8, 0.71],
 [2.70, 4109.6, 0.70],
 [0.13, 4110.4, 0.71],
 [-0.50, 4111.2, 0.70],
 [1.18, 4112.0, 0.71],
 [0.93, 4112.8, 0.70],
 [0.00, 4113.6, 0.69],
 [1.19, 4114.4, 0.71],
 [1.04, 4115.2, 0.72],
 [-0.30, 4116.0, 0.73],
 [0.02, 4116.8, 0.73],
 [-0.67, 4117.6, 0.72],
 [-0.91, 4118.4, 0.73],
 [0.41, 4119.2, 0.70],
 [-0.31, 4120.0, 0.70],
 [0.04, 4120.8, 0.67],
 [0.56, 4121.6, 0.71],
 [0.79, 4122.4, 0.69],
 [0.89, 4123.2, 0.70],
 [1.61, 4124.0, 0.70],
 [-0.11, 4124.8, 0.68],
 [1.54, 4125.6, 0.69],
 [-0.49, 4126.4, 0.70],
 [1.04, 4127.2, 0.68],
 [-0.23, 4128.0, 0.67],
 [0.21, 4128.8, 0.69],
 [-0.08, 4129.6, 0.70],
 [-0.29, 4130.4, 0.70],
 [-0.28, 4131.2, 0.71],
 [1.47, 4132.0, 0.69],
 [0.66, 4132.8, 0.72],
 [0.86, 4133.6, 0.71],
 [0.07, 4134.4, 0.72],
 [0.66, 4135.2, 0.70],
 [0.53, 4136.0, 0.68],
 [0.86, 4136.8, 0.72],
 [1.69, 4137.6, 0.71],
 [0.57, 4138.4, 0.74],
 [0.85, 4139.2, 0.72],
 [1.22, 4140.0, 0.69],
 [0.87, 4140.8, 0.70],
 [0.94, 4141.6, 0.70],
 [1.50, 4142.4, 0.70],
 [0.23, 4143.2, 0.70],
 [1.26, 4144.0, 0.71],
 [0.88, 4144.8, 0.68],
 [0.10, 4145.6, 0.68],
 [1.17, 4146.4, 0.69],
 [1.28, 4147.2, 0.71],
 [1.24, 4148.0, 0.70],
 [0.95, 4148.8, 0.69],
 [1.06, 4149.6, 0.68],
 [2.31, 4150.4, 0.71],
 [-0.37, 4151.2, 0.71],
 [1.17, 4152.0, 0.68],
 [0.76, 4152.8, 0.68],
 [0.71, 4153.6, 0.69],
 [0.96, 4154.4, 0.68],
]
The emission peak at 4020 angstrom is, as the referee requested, C III]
